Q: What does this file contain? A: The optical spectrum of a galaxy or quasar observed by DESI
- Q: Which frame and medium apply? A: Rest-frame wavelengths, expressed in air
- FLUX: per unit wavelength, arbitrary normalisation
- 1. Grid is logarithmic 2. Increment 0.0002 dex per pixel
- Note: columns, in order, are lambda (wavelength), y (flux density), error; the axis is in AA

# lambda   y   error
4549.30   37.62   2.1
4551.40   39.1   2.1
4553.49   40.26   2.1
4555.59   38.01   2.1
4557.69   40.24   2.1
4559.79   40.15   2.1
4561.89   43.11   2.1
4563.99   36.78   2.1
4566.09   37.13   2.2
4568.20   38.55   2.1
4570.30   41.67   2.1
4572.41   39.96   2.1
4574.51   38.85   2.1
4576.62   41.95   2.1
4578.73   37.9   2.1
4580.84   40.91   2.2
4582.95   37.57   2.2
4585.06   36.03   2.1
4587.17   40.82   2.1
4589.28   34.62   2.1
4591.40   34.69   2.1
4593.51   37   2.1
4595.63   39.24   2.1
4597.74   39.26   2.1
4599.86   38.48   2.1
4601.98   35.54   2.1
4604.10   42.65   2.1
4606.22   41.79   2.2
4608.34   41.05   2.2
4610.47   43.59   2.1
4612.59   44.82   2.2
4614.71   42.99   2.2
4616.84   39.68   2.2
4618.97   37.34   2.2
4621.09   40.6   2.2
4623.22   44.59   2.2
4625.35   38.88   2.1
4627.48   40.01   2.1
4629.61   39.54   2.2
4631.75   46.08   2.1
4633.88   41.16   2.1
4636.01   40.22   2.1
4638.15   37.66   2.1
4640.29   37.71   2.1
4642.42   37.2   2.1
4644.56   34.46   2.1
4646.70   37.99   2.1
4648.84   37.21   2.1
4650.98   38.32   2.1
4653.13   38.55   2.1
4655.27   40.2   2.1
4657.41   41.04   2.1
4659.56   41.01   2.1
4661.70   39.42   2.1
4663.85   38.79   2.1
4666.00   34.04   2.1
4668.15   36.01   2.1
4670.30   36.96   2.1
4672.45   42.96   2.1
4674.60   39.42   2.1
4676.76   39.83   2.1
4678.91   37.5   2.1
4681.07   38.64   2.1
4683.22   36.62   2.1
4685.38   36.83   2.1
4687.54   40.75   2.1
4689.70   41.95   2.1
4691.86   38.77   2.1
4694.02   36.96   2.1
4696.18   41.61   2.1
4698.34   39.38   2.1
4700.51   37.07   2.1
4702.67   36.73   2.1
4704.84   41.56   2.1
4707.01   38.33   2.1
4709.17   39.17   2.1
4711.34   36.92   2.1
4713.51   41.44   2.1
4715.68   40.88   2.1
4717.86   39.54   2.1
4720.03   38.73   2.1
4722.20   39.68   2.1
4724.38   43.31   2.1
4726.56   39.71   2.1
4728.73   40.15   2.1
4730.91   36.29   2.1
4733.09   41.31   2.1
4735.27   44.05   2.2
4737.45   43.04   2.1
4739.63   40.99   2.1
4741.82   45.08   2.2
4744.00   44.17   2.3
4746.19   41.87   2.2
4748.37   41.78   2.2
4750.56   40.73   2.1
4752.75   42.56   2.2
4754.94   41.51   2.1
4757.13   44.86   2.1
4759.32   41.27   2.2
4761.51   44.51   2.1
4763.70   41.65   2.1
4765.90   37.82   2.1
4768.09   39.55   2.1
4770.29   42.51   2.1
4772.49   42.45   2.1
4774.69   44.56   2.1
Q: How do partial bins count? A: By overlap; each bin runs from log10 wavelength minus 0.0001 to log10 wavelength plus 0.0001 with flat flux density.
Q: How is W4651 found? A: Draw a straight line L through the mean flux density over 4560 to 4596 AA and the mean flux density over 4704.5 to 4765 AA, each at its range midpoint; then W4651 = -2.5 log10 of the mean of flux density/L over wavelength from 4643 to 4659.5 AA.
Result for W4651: 0.04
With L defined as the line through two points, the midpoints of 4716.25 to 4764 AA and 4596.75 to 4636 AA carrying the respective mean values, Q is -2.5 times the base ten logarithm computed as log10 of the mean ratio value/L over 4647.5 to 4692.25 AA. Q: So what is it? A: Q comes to 0.07 mag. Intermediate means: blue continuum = 41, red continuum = 41.7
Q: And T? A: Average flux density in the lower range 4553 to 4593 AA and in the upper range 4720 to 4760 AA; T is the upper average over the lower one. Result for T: 1.07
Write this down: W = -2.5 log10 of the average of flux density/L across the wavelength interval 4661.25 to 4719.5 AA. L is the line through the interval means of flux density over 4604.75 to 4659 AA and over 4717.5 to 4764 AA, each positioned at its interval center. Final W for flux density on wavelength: 0.06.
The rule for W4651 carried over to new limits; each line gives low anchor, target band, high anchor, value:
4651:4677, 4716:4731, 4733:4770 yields 0.033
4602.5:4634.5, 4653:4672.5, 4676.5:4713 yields 0.034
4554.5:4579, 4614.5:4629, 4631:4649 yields -0.038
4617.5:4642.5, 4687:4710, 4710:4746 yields 0.039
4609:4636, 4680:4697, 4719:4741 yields 0.057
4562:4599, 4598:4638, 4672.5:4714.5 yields -0.061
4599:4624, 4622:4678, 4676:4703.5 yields 0.019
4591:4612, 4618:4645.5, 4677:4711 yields -0.010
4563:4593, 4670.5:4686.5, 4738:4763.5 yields 0.058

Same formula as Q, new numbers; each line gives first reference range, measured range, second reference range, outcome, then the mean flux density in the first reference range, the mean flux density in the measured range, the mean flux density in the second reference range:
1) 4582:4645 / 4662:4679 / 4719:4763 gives 0.06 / 39.6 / 38.3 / 41.8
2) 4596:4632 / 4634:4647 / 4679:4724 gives 0.07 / 40.8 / 37.8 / 39.1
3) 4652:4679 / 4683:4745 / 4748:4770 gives 0.01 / 38.9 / 40.1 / 41.6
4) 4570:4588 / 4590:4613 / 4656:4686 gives -0.01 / 39.4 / 39.6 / 38.5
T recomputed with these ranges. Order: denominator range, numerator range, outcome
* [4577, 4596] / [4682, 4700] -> 1.03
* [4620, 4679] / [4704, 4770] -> 1.05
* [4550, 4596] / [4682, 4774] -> 1.05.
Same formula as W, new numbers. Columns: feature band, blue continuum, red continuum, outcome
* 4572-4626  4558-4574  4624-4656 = -0.01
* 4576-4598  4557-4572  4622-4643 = 0.05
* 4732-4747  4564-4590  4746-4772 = -0.04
